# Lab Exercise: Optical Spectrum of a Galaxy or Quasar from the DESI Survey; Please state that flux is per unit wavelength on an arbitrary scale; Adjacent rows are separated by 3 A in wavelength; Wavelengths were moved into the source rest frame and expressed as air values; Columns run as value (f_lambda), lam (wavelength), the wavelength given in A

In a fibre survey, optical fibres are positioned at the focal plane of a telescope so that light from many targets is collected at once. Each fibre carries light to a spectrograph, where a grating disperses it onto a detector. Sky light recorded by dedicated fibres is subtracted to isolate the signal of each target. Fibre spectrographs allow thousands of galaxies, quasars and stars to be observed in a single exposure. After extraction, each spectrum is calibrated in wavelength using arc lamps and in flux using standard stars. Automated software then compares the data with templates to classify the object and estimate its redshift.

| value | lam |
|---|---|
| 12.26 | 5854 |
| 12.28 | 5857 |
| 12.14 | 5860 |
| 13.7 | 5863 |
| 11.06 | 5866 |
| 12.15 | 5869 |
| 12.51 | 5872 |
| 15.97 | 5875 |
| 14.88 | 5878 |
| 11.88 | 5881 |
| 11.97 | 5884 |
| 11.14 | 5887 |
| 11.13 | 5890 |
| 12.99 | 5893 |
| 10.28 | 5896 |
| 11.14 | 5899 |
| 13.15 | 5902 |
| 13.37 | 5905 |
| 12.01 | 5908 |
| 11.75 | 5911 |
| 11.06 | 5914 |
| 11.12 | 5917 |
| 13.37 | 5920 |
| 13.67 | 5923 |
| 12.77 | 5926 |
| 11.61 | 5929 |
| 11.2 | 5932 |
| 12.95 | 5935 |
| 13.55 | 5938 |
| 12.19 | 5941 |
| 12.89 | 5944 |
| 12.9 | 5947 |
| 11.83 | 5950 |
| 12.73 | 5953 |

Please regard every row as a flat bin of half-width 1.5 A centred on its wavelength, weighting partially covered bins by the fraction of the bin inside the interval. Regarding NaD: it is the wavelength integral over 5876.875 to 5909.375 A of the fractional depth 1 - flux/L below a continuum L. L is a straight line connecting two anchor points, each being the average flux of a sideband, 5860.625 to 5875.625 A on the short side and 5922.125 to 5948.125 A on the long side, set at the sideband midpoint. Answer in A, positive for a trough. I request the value 1.6 A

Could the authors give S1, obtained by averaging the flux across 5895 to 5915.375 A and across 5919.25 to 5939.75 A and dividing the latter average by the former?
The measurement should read 1.07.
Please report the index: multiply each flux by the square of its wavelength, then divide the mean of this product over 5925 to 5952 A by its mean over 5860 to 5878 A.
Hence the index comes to 1.0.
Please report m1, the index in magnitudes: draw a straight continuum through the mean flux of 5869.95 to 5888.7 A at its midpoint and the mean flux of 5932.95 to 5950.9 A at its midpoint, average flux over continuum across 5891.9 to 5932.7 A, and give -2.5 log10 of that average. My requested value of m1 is 0.06 mag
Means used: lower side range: 13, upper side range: 12.7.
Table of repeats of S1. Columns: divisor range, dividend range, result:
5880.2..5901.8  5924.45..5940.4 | 1.07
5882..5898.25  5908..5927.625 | 1.07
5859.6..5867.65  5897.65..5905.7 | 1.01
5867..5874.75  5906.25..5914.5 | 0.91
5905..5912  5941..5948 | 1.04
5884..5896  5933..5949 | 1.10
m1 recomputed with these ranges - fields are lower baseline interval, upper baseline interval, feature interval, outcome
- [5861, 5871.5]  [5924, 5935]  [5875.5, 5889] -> -0.04 mag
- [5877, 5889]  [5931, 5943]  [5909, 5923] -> 0.04 mag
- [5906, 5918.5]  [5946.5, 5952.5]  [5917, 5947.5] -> -0.06 mag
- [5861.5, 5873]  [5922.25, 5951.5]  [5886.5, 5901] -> 0.09 mag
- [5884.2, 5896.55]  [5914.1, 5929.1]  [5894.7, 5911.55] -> -0.01 mag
